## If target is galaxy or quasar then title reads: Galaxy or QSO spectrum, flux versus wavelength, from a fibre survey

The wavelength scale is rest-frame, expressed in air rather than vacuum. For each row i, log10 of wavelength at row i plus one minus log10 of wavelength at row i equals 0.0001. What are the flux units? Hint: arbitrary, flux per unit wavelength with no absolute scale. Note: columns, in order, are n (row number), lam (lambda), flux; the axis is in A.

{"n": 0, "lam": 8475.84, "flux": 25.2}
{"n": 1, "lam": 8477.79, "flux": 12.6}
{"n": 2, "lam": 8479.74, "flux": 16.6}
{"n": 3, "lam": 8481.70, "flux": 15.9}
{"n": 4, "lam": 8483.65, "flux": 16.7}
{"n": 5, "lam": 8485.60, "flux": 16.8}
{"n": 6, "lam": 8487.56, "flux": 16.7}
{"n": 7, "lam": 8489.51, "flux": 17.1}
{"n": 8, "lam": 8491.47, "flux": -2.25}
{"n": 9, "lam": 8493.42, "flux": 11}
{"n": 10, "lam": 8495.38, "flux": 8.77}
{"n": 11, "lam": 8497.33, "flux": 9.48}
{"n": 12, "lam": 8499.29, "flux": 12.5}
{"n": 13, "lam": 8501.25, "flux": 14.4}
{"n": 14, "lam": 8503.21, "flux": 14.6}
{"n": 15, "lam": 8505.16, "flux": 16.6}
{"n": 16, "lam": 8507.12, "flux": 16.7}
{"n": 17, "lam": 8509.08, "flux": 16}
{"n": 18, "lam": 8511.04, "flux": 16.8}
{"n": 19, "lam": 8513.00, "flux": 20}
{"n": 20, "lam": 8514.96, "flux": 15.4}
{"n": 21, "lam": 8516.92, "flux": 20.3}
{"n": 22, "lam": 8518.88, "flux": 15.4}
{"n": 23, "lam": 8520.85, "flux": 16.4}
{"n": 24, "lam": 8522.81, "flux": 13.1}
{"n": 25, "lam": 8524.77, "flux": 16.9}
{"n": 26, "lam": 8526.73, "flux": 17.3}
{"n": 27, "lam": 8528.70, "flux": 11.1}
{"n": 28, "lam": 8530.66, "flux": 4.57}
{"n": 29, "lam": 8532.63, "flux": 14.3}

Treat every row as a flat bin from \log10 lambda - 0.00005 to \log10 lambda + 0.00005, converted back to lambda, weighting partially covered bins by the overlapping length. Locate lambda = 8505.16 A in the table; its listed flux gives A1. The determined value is 16.6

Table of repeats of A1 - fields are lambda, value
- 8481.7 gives 15.9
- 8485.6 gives 16.8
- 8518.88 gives 15.4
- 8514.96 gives 15.4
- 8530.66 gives 4.57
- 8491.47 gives -2.25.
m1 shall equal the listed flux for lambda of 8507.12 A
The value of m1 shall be 16.7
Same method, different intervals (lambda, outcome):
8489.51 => 17.1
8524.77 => 16.9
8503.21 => 14.6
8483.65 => 16.7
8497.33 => 9.48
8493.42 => 11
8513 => 20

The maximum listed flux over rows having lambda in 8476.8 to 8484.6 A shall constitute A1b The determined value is 16.7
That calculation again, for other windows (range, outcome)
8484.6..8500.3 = 17.1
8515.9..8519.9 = 20.3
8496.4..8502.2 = 14.4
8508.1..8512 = 16.8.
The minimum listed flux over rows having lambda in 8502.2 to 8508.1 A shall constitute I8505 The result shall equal 14.6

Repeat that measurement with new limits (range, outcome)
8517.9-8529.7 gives 11.1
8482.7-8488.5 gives 16.7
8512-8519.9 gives 15.4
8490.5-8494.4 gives -2.25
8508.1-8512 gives 16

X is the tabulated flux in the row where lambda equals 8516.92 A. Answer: 20.3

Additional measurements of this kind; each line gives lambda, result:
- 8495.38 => 8.77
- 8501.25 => 14.4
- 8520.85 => 16.4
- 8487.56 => 16.7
